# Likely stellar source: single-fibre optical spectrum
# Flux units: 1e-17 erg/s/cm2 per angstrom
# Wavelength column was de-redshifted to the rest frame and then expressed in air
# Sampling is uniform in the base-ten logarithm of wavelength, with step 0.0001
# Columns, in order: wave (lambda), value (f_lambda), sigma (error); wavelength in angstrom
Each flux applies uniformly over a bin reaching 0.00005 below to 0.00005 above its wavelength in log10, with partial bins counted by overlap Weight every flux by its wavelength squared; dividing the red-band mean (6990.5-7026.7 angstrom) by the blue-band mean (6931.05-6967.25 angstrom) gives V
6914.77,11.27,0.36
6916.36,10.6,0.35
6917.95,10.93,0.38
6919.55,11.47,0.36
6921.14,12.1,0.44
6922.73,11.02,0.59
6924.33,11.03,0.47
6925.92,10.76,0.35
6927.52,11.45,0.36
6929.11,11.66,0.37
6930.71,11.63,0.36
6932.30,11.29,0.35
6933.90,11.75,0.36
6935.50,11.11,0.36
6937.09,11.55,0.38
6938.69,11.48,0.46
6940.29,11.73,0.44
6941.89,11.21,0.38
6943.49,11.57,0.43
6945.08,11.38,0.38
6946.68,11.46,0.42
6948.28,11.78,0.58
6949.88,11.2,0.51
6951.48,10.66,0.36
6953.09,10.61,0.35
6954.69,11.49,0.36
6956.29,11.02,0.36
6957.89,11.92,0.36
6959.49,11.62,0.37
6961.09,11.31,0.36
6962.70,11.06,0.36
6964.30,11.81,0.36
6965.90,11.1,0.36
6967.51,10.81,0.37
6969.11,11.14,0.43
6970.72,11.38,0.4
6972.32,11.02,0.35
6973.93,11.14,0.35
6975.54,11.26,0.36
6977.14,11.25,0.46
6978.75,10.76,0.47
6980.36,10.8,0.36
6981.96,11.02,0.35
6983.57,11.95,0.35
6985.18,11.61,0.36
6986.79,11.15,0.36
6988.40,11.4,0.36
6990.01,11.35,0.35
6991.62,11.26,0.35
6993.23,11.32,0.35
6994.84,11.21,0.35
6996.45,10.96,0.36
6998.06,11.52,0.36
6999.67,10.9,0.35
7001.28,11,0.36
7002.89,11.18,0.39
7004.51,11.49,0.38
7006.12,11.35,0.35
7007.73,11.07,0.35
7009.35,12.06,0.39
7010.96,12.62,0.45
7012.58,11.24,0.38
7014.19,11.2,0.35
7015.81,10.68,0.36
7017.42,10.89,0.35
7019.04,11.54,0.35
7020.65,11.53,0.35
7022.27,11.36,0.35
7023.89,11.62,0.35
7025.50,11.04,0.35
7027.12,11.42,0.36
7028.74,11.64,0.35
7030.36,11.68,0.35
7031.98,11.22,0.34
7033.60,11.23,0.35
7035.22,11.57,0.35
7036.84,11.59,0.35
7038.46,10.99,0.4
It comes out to 1.01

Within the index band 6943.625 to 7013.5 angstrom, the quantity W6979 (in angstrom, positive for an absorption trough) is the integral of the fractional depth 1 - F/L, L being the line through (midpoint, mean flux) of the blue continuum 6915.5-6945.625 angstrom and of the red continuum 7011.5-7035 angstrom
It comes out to 0.3 angstrom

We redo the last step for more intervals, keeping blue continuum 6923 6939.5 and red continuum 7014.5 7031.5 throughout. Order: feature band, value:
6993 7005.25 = 0.2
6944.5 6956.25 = 0.1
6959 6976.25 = 0.2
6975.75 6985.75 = 0.1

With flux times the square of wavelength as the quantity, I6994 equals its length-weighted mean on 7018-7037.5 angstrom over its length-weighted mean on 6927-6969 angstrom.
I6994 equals 1.03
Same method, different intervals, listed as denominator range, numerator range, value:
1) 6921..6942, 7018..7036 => 1.03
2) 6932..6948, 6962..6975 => 0.98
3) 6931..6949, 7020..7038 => 1.02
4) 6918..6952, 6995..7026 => 1.02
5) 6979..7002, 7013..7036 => 1.02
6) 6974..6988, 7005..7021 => 1.03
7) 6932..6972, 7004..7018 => 1.02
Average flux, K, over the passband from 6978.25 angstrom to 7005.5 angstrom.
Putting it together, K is 11.2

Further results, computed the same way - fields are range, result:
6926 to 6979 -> 11.3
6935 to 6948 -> 11.5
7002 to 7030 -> 11.4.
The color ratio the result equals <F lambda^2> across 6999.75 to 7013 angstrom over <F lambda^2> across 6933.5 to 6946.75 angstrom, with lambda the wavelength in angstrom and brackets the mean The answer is 1.02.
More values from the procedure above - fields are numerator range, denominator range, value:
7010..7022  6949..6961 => 1.03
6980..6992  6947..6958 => 1.02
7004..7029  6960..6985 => 1.03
